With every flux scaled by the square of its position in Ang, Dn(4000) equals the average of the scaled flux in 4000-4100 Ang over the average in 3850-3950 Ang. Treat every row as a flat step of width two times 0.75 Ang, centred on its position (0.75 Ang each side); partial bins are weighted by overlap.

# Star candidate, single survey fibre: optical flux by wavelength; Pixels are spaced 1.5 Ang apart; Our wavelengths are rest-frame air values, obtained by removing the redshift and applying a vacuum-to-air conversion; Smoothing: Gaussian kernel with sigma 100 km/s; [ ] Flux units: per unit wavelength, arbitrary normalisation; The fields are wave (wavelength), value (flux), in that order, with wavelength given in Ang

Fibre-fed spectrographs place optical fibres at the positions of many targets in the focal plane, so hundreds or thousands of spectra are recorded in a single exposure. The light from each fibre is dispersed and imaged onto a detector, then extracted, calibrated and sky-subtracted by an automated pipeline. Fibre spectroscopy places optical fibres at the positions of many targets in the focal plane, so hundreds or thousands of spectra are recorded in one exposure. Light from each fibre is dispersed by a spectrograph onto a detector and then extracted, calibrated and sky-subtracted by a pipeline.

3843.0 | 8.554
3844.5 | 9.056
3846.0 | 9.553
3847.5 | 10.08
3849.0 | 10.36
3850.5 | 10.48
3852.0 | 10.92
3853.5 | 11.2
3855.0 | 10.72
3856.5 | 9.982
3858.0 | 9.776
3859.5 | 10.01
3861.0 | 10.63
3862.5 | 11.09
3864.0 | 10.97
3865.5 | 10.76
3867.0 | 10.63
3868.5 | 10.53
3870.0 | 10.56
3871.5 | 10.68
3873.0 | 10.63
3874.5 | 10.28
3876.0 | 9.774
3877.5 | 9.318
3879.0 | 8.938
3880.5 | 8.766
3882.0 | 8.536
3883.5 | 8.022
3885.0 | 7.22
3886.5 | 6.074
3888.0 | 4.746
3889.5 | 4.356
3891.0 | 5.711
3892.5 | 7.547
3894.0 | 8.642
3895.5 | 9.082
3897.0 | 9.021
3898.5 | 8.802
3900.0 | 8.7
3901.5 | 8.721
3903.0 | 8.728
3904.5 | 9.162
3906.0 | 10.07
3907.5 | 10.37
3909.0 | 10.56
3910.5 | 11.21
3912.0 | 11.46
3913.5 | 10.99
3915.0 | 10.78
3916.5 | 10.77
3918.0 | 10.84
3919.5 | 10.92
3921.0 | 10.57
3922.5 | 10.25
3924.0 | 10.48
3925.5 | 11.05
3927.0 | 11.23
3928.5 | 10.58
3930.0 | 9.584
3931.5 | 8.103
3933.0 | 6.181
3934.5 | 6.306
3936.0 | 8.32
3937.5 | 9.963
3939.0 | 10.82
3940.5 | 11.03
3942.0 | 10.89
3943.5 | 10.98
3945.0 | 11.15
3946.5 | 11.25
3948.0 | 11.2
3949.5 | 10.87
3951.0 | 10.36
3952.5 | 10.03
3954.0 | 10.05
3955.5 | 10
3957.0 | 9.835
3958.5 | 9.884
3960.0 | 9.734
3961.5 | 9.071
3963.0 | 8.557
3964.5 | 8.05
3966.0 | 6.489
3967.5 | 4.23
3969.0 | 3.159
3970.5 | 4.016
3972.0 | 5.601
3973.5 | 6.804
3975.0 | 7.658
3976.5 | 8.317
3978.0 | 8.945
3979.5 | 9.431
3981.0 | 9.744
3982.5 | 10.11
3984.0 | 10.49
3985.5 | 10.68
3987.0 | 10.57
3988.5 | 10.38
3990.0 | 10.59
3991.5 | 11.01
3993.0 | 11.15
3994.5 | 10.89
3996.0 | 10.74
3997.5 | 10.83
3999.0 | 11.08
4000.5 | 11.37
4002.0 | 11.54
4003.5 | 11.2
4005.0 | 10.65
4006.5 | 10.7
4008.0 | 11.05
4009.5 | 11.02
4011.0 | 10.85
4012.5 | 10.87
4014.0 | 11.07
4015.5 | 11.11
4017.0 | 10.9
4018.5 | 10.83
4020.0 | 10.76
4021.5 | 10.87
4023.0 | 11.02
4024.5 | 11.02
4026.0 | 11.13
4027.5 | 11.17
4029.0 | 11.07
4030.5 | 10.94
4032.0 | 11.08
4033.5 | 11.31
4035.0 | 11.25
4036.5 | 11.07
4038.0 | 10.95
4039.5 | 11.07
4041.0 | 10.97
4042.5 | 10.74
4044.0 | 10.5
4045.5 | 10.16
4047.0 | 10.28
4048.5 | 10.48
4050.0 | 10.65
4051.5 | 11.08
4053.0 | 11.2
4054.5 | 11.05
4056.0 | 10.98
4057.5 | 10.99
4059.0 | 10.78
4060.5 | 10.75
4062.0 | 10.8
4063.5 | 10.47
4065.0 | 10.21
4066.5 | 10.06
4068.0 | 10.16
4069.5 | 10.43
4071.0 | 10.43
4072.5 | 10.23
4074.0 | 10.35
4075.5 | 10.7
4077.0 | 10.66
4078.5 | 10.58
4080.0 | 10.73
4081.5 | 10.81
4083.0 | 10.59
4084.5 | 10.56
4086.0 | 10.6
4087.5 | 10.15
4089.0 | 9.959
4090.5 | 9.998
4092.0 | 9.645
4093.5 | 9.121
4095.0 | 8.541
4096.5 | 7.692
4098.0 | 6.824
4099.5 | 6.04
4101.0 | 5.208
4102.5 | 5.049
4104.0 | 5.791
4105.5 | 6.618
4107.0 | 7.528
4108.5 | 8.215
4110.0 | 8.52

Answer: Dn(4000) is 1.17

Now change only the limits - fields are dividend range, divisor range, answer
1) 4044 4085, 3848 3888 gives 1.20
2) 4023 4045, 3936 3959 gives 1.10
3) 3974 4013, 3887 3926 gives 1.17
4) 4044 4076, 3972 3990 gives 1.19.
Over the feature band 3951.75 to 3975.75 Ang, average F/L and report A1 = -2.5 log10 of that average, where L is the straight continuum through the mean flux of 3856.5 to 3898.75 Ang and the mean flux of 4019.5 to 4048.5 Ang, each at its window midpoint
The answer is 0.287 mag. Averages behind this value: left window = 8.99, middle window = 7.7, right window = 10.9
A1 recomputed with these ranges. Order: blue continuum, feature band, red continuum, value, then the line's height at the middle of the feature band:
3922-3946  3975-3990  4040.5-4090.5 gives 0.03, 10.1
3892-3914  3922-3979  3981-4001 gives 0.13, 10.2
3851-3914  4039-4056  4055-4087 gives -0.03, 10.4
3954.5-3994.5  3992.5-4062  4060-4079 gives -0.14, 9.66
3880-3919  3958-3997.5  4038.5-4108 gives 0.06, 9.23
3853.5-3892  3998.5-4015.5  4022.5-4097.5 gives -0.09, 10.1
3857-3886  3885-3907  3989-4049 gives 0.27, 10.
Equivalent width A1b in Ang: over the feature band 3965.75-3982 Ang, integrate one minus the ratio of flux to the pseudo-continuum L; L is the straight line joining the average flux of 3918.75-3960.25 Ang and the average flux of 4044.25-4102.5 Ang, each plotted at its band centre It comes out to 5.2 Ang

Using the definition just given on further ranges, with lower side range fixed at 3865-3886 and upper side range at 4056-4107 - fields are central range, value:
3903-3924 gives -2.2 Ang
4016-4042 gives -4.3 Ang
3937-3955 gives -2.3 Ang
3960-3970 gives 2.9 Ang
